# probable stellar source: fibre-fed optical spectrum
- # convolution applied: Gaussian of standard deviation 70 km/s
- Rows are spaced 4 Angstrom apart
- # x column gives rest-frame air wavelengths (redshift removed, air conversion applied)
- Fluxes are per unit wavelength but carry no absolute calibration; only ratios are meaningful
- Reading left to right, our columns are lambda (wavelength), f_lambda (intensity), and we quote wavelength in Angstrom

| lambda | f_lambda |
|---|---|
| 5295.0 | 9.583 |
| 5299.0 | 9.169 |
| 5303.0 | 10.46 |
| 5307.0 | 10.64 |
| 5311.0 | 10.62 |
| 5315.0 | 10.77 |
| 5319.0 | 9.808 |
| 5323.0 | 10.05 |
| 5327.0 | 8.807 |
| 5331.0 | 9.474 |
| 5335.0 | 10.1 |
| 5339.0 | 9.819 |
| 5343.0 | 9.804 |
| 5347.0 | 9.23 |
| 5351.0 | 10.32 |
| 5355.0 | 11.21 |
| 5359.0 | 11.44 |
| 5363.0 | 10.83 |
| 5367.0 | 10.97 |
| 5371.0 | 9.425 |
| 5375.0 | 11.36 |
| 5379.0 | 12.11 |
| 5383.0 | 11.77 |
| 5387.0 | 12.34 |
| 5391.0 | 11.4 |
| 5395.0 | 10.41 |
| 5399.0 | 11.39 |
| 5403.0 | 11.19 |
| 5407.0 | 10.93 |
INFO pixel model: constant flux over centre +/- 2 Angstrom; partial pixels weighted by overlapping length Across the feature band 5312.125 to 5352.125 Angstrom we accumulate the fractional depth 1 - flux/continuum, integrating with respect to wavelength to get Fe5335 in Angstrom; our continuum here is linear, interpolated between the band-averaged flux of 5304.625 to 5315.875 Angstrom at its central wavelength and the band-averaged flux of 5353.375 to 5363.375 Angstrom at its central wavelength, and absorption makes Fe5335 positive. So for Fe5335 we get 4.0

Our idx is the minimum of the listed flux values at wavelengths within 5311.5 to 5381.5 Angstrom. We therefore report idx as 8.807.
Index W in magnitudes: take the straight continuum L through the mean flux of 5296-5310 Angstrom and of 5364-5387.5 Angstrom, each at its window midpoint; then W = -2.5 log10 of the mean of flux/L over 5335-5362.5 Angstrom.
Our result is 0.05 mag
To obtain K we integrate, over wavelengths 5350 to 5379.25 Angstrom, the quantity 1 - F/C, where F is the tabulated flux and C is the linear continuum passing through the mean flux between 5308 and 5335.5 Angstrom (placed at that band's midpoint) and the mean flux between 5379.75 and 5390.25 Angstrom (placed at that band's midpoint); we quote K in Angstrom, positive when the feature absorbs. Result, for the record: 1.08 Angstrom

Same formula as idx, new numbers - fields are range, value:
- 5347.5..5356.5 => 10.32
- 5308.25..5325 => 9.808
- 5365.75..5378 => 9.425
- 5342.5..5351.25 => 9.23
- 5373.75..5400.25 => 10.41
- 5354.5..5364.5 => 10.83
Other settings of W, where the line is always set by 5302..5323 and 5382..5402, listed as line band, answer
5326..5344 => 0.115 mag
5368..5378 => 0.057 mag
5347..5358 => 0.039 mag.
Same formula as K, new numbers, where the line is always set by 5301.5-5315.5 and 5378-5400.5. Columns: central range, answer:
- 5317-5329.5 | 1.43 Angstrom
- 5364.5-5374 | 0.81 Angstrom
